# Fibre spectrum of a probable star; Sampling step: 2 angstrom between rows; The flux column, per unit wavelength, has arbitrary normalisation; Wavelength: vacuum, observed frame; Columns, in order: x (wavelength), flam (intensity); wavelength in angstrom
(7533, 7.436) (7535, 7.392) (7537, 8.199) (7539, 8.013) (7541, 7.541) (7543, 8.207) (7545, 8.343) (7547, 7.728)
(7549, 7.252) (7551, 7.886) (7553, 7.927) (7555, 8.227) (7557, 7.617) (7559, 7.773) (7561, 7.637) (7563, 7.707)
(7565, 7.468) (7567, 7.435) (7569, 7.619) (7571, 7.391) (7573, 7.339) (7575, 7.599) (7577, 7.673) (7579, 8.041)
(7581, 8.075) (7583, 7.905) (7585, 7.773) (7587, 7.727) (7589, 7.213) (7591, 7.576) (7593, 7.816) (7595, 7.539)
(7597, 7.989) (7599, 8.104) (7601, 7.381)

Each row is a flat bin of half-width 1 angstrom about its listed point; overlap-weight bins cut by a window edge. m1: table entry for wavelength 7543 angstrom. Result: 8.207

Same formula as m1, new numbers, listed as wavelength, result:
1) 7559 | 7.773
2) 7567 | 7.435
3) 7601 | 7.381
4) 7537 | 8.199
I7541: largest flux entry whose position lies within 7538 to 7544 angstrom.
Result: 8.207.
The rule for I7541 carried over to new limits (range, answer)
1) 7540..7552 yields 8.343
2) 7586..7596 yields 7.816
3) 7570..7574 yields 7.391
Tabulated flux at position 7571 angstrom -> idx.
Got 7.391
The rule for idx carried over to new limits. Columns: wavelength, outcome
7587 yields 7.727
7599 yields 8.104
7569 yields 7.619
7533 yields 7.436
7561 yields 7.637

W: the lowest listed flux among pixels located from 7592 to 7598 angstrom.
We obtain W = 7.539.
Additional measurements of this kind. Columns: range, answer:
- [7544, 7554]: 7.252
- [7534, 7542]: 7.392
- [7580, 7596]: 7.213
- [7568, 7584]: 7.339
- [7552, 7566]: 7.468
